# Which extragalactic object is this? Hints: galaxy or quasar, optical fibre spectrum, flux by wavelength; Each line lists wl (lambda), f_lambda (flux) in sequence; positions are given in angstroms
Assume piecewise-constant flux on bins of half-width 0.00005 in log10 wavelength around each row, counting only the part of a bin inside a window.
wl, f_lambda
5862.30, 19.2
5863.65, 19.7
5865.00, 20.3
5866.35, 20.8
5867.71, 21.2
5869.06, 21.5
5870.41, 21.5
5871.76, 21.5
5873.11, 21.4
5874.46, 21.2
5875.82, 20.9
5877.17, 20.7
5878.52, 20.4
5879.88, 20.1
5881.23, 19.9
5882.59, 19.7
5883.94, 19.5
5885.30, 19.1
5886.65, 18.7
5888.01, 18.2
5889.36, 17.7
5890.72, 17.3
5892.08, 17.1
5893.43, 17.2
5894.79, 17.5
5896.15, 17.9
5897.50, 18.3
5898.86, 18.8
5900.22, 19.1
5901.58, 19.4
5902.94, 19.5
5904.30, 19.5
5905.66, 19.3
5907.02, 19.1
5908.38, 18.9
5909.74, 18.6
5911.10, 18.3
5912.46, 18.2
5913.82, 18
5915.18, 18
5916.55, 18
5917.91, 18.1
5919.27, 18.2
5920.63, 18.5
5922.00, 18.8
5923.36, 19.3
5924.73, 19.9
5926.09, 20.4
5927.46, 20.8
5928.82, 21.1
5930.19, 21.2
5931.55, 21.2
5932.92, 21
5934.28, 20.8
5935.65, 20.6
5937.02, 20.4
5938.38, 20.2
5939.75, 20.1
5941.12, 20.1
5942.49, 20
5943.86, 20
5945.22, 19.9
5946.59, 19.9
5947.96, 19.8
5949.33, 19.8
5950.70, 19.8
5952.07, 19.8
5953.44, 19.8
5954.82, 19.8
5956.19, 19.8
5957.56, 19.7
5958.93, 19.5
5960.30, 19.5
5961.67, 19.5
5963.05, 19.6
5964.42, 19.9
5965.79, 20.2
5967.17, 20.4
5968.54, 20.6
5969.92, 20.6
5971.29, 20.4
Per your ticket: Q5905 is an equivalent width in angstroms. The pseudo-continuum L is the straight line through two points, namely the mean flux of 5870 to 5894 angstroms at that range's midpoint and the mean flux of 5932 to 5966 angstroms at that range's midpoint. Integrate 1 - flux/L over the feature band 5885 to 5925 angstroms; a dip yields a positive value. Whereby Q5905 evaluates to 2.5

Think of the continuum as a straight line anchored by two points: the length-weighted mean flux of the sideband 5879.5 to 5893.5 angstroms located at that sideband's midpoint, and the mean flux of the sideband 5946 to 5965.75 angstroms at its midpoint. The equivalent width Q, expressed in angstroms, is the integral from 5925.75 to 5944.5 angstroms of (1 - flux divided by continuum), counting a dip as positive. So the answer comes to -1.1 angstroms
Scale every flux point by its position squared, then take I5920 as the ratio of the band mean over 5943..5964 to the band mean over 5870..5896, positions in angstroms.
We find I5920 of 1.04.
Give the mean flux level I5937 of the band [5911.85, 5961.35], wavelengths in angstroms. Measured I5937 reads 19.7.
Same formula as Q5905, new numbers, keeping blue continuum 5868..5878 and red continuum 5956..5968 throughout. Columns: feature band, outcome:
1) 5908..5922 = 1.5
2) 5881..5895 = 1.8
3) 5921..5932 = 0.1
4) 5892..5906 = 1.5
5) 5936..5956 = 0.1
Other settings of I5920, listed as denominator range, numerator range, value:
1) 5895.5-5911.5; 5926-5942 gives 1.10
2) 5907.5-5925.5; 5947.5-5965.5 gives 1.08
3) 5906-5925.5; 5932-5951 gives 1.10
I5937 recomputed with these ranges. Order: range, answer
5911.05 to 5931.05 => 19.2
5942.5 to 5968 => 19.8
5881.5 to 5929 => 18.7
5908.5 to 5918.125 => 18.2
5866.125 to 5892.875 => 19.9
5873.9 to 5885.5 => 20.2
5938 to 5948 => 20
